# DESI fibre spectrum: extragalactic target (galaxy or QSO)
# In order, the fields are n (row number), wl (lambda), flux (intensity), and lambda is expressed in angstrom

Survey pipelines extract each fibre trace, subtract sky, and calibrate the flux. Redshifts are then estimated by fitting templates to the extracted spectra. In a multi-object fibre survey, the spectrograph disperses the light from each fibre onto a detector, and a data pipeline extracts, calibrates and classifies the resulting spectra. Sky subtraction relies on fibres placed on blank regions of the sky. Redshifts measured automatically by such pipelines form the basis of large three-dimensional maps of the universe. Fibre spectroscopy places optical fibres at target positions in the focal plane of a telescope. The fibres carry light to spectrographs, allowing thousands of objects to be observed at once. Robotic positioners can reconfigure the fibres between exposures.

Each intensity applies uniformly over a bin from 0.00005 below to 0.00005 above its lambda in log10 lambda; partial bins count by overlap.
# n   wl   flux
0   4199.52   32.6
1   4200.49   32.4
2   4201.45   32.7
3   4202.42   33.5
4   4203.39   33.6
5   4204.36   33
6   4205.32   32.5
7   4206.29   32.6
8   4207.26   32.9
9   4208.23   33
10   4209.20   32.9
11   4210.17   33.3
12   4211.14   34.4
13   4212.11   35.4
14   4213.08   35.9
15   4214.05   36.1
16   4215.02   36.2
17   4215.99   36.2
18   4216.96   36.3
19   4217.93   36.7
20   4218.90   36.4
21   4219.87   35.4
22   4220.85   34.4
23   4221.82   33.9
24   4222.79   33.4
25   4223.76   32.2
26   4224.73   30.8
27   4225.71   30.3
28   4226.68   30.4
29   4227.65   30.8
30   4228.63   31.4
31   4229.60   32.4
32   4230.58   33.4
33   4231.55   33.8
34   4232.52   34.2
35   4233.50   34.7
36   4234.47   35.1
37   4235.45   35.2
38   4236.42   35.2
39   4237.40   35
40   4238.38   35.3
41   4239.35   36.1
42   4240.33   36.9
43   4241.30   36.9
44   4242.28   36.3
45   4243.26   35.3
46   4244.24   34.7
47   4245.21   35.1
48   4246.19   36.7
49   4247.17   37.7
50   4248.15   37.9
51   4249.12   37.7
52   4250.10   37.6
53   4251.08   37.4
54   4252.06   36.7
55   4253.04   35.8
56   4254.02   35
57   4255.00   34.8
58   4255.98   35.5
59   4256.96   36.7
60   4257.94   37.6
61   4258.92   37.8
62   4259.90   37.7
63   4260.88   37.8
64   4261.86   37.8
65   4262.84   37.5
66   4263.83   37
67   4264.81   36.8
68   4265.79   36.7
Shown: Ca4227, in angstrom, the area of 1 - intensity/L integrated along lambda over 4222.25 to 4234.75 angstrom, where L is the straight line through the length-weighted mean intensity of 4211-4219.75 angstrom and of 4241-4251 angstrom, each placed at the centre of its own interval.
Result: 1.30 angstrom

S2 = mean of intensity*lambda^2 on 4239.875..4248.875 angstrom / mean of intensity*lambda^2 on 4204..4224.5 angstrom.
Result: 1.1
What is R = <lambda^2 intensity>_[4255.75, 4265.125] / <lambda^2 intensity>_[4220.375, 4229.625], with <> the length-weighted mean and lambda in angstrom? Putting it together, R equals 1.18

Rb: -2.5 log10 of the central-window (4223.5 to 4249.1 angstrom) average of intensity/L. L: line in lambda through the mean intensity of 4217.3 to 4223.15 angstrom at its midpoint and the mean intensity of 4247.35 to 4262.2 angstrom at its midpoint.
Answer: 0.05 mag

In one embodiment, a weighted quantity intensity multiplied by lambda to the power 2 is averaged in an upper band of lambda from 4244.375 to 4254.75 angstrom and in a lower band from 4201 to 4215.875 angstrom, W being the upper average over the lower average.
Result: 1.10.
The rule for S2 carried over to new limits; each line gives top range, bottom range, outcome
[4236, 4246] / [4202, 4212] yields 1.09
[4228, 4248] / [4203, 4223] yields 1.03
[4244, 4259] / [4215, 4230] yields 1.11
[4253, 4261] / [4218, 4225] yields 1.09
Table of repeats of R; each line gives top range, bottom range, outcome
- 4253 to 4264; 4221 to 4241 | 1.11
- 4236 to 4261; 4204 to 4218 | 1.08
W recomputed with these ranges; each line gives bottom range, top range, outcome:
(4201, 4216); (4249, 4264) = 1.11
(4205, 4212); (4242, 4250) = 1.12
